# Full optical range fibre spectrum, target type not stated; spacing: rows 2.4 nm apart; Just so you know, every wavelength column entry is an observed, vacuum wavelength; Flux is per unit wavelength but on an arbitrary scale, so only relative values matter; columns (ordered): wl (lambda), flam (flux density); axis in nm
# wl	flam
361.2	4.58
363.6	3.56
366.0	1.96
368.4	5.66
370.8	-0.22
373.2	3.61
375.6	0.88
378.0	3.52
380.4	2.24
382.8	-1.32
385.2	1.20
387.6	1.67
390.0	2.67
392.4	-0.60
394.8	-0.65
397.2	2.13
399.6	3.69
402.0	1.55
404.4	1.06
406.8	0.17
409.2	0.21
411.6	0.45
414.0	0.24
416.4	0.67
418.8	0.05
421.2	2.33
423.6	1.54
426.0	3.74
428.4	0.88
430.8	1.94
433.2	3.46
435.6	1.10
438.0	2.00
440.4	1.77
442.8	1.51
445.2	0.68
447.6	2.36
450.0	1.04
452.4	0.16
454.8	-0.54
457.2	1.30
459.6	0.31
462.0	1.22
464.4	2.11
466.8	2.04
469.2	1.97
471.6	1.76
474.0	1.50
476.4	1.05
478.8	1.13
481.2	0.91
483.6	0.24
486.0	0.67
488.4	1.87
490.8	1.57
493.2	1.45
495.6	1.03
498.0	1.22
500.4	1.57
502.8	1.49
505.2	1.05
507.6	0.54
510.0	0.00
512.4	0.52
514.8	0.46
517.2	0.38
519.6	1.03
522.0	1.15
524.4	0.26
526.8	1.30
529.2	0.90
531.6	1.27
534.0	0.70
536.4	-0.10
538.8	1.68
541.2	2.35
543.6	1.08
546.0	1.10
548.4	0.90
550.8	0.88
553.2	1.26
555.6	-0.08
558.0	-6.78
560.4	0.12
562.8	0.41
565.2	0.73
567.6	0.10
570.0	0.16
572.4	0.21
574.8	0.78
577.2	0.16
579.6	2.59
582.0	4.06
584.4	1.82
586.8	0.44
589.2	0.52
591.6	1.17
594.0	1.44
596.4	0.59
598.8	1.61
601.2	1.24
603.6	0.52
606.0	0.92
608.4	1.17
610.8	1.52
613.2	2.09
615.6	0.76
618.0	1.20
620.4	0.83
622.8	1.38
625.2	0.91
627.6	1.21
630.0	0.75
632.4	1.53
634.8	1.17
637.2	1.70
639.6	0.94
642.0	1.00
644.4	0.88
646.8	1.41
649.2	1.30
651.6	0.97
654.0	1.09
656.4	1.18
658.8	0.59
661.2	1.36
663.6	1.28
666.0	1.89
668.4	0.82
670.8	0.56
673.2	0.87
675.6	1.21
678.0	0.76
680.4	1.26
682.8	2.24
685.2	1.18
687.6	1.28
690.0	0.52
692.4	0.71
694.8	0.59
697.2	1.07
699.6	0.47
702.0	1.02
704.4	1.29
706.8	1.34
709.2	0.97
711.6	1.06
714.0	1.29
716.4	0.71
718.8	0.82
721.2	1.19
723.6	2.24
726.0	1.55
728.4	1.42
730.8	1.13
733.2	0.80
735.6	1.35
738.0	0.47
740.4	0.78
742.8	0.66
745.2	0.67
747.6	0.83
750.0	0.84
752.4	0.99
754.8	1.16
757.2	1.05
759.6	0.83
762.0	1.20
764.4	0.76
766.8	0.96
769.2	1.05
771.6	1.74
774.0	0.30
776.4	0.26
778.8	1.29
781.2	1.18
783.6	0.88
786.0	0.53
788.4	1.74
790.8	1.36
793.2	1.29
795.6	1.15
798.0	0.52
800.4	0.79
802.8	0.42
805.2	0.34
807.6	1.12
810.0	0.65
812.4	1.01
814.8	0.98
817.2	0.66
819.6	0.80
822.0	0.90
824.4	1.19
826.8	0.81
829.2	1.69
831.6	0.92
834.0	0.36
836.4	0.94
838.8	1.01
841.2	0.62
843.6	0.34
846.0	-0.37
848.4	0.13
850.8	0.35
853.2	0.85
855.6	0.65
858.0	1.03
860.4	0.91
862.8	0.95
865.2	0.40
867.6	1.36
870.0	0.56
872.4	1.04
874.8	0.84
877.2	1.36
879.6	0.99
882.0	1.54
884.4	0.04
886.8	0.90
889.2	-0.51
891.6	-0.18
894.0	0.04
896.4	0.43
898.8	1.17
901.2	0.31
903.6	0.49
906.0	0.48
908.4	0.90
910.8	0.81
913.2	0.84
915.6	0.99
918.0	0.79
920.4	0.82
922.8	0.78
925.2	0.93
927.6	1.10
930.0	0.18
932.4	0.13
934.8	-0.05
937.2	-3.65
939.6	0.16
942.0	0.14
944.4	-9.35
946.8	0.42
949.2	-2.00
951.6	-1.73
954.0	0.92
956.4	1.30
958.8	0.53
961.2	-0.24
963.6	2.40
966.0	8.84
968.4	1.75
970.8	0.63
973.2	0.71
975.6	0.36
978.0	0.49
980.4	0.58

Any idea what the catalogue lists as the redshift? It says 1.589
